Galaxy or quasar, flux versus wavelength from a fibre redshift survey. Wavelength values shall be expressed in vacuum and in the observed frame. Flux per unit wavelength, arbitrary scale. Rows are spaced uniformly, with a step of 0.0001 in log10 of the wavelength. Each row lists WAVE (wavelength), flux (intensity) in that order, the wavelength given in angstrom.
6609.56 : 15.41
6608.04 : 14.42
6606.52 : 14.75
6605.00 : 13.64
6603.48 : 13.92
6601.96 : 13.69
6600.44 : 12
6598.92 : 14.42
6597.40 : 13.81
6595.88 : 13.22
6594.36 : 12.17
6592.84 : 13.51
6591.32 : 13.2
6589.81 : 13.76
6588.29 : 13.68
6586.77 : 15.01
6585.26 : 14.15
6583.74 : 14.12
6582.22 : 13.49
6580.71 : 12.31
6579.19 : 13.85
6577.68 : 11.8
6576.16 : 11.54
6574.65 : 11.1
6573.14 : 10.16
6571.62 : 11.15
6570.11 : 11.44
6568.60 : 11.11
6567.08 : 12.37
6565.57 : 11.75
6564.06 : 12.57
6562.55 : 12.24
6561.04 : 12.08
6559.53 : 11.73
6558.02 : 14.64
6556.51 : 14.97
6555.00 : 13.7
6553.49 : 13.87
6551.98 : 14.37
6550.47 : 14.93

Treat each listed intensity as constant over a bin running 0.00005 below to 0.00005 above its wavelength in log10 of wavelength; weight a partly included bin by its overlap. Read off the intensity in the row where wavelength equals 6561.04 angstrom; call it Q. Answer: 12.08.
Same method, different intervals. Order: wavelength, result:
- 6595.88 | 13.22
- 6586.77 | 15.01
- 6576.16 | 11.54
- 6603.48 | 13.92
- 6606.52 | 14.75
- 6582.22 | 13.49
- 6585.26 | 14.15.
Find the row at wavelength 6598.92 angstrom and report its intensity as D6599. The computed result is 14.42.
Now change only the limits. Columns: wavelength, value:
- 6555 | 13.7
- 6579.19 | 13.85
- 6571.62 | 11.15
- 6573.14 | 10.16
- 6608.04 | 14.42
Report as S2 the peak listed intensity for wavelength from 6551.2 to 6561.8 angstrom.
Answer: 14.97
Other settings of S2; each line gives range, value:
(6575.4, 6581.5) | 13.85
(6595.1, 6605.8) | 14.42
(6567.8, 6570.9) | 11.44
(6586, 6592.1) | 15.01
